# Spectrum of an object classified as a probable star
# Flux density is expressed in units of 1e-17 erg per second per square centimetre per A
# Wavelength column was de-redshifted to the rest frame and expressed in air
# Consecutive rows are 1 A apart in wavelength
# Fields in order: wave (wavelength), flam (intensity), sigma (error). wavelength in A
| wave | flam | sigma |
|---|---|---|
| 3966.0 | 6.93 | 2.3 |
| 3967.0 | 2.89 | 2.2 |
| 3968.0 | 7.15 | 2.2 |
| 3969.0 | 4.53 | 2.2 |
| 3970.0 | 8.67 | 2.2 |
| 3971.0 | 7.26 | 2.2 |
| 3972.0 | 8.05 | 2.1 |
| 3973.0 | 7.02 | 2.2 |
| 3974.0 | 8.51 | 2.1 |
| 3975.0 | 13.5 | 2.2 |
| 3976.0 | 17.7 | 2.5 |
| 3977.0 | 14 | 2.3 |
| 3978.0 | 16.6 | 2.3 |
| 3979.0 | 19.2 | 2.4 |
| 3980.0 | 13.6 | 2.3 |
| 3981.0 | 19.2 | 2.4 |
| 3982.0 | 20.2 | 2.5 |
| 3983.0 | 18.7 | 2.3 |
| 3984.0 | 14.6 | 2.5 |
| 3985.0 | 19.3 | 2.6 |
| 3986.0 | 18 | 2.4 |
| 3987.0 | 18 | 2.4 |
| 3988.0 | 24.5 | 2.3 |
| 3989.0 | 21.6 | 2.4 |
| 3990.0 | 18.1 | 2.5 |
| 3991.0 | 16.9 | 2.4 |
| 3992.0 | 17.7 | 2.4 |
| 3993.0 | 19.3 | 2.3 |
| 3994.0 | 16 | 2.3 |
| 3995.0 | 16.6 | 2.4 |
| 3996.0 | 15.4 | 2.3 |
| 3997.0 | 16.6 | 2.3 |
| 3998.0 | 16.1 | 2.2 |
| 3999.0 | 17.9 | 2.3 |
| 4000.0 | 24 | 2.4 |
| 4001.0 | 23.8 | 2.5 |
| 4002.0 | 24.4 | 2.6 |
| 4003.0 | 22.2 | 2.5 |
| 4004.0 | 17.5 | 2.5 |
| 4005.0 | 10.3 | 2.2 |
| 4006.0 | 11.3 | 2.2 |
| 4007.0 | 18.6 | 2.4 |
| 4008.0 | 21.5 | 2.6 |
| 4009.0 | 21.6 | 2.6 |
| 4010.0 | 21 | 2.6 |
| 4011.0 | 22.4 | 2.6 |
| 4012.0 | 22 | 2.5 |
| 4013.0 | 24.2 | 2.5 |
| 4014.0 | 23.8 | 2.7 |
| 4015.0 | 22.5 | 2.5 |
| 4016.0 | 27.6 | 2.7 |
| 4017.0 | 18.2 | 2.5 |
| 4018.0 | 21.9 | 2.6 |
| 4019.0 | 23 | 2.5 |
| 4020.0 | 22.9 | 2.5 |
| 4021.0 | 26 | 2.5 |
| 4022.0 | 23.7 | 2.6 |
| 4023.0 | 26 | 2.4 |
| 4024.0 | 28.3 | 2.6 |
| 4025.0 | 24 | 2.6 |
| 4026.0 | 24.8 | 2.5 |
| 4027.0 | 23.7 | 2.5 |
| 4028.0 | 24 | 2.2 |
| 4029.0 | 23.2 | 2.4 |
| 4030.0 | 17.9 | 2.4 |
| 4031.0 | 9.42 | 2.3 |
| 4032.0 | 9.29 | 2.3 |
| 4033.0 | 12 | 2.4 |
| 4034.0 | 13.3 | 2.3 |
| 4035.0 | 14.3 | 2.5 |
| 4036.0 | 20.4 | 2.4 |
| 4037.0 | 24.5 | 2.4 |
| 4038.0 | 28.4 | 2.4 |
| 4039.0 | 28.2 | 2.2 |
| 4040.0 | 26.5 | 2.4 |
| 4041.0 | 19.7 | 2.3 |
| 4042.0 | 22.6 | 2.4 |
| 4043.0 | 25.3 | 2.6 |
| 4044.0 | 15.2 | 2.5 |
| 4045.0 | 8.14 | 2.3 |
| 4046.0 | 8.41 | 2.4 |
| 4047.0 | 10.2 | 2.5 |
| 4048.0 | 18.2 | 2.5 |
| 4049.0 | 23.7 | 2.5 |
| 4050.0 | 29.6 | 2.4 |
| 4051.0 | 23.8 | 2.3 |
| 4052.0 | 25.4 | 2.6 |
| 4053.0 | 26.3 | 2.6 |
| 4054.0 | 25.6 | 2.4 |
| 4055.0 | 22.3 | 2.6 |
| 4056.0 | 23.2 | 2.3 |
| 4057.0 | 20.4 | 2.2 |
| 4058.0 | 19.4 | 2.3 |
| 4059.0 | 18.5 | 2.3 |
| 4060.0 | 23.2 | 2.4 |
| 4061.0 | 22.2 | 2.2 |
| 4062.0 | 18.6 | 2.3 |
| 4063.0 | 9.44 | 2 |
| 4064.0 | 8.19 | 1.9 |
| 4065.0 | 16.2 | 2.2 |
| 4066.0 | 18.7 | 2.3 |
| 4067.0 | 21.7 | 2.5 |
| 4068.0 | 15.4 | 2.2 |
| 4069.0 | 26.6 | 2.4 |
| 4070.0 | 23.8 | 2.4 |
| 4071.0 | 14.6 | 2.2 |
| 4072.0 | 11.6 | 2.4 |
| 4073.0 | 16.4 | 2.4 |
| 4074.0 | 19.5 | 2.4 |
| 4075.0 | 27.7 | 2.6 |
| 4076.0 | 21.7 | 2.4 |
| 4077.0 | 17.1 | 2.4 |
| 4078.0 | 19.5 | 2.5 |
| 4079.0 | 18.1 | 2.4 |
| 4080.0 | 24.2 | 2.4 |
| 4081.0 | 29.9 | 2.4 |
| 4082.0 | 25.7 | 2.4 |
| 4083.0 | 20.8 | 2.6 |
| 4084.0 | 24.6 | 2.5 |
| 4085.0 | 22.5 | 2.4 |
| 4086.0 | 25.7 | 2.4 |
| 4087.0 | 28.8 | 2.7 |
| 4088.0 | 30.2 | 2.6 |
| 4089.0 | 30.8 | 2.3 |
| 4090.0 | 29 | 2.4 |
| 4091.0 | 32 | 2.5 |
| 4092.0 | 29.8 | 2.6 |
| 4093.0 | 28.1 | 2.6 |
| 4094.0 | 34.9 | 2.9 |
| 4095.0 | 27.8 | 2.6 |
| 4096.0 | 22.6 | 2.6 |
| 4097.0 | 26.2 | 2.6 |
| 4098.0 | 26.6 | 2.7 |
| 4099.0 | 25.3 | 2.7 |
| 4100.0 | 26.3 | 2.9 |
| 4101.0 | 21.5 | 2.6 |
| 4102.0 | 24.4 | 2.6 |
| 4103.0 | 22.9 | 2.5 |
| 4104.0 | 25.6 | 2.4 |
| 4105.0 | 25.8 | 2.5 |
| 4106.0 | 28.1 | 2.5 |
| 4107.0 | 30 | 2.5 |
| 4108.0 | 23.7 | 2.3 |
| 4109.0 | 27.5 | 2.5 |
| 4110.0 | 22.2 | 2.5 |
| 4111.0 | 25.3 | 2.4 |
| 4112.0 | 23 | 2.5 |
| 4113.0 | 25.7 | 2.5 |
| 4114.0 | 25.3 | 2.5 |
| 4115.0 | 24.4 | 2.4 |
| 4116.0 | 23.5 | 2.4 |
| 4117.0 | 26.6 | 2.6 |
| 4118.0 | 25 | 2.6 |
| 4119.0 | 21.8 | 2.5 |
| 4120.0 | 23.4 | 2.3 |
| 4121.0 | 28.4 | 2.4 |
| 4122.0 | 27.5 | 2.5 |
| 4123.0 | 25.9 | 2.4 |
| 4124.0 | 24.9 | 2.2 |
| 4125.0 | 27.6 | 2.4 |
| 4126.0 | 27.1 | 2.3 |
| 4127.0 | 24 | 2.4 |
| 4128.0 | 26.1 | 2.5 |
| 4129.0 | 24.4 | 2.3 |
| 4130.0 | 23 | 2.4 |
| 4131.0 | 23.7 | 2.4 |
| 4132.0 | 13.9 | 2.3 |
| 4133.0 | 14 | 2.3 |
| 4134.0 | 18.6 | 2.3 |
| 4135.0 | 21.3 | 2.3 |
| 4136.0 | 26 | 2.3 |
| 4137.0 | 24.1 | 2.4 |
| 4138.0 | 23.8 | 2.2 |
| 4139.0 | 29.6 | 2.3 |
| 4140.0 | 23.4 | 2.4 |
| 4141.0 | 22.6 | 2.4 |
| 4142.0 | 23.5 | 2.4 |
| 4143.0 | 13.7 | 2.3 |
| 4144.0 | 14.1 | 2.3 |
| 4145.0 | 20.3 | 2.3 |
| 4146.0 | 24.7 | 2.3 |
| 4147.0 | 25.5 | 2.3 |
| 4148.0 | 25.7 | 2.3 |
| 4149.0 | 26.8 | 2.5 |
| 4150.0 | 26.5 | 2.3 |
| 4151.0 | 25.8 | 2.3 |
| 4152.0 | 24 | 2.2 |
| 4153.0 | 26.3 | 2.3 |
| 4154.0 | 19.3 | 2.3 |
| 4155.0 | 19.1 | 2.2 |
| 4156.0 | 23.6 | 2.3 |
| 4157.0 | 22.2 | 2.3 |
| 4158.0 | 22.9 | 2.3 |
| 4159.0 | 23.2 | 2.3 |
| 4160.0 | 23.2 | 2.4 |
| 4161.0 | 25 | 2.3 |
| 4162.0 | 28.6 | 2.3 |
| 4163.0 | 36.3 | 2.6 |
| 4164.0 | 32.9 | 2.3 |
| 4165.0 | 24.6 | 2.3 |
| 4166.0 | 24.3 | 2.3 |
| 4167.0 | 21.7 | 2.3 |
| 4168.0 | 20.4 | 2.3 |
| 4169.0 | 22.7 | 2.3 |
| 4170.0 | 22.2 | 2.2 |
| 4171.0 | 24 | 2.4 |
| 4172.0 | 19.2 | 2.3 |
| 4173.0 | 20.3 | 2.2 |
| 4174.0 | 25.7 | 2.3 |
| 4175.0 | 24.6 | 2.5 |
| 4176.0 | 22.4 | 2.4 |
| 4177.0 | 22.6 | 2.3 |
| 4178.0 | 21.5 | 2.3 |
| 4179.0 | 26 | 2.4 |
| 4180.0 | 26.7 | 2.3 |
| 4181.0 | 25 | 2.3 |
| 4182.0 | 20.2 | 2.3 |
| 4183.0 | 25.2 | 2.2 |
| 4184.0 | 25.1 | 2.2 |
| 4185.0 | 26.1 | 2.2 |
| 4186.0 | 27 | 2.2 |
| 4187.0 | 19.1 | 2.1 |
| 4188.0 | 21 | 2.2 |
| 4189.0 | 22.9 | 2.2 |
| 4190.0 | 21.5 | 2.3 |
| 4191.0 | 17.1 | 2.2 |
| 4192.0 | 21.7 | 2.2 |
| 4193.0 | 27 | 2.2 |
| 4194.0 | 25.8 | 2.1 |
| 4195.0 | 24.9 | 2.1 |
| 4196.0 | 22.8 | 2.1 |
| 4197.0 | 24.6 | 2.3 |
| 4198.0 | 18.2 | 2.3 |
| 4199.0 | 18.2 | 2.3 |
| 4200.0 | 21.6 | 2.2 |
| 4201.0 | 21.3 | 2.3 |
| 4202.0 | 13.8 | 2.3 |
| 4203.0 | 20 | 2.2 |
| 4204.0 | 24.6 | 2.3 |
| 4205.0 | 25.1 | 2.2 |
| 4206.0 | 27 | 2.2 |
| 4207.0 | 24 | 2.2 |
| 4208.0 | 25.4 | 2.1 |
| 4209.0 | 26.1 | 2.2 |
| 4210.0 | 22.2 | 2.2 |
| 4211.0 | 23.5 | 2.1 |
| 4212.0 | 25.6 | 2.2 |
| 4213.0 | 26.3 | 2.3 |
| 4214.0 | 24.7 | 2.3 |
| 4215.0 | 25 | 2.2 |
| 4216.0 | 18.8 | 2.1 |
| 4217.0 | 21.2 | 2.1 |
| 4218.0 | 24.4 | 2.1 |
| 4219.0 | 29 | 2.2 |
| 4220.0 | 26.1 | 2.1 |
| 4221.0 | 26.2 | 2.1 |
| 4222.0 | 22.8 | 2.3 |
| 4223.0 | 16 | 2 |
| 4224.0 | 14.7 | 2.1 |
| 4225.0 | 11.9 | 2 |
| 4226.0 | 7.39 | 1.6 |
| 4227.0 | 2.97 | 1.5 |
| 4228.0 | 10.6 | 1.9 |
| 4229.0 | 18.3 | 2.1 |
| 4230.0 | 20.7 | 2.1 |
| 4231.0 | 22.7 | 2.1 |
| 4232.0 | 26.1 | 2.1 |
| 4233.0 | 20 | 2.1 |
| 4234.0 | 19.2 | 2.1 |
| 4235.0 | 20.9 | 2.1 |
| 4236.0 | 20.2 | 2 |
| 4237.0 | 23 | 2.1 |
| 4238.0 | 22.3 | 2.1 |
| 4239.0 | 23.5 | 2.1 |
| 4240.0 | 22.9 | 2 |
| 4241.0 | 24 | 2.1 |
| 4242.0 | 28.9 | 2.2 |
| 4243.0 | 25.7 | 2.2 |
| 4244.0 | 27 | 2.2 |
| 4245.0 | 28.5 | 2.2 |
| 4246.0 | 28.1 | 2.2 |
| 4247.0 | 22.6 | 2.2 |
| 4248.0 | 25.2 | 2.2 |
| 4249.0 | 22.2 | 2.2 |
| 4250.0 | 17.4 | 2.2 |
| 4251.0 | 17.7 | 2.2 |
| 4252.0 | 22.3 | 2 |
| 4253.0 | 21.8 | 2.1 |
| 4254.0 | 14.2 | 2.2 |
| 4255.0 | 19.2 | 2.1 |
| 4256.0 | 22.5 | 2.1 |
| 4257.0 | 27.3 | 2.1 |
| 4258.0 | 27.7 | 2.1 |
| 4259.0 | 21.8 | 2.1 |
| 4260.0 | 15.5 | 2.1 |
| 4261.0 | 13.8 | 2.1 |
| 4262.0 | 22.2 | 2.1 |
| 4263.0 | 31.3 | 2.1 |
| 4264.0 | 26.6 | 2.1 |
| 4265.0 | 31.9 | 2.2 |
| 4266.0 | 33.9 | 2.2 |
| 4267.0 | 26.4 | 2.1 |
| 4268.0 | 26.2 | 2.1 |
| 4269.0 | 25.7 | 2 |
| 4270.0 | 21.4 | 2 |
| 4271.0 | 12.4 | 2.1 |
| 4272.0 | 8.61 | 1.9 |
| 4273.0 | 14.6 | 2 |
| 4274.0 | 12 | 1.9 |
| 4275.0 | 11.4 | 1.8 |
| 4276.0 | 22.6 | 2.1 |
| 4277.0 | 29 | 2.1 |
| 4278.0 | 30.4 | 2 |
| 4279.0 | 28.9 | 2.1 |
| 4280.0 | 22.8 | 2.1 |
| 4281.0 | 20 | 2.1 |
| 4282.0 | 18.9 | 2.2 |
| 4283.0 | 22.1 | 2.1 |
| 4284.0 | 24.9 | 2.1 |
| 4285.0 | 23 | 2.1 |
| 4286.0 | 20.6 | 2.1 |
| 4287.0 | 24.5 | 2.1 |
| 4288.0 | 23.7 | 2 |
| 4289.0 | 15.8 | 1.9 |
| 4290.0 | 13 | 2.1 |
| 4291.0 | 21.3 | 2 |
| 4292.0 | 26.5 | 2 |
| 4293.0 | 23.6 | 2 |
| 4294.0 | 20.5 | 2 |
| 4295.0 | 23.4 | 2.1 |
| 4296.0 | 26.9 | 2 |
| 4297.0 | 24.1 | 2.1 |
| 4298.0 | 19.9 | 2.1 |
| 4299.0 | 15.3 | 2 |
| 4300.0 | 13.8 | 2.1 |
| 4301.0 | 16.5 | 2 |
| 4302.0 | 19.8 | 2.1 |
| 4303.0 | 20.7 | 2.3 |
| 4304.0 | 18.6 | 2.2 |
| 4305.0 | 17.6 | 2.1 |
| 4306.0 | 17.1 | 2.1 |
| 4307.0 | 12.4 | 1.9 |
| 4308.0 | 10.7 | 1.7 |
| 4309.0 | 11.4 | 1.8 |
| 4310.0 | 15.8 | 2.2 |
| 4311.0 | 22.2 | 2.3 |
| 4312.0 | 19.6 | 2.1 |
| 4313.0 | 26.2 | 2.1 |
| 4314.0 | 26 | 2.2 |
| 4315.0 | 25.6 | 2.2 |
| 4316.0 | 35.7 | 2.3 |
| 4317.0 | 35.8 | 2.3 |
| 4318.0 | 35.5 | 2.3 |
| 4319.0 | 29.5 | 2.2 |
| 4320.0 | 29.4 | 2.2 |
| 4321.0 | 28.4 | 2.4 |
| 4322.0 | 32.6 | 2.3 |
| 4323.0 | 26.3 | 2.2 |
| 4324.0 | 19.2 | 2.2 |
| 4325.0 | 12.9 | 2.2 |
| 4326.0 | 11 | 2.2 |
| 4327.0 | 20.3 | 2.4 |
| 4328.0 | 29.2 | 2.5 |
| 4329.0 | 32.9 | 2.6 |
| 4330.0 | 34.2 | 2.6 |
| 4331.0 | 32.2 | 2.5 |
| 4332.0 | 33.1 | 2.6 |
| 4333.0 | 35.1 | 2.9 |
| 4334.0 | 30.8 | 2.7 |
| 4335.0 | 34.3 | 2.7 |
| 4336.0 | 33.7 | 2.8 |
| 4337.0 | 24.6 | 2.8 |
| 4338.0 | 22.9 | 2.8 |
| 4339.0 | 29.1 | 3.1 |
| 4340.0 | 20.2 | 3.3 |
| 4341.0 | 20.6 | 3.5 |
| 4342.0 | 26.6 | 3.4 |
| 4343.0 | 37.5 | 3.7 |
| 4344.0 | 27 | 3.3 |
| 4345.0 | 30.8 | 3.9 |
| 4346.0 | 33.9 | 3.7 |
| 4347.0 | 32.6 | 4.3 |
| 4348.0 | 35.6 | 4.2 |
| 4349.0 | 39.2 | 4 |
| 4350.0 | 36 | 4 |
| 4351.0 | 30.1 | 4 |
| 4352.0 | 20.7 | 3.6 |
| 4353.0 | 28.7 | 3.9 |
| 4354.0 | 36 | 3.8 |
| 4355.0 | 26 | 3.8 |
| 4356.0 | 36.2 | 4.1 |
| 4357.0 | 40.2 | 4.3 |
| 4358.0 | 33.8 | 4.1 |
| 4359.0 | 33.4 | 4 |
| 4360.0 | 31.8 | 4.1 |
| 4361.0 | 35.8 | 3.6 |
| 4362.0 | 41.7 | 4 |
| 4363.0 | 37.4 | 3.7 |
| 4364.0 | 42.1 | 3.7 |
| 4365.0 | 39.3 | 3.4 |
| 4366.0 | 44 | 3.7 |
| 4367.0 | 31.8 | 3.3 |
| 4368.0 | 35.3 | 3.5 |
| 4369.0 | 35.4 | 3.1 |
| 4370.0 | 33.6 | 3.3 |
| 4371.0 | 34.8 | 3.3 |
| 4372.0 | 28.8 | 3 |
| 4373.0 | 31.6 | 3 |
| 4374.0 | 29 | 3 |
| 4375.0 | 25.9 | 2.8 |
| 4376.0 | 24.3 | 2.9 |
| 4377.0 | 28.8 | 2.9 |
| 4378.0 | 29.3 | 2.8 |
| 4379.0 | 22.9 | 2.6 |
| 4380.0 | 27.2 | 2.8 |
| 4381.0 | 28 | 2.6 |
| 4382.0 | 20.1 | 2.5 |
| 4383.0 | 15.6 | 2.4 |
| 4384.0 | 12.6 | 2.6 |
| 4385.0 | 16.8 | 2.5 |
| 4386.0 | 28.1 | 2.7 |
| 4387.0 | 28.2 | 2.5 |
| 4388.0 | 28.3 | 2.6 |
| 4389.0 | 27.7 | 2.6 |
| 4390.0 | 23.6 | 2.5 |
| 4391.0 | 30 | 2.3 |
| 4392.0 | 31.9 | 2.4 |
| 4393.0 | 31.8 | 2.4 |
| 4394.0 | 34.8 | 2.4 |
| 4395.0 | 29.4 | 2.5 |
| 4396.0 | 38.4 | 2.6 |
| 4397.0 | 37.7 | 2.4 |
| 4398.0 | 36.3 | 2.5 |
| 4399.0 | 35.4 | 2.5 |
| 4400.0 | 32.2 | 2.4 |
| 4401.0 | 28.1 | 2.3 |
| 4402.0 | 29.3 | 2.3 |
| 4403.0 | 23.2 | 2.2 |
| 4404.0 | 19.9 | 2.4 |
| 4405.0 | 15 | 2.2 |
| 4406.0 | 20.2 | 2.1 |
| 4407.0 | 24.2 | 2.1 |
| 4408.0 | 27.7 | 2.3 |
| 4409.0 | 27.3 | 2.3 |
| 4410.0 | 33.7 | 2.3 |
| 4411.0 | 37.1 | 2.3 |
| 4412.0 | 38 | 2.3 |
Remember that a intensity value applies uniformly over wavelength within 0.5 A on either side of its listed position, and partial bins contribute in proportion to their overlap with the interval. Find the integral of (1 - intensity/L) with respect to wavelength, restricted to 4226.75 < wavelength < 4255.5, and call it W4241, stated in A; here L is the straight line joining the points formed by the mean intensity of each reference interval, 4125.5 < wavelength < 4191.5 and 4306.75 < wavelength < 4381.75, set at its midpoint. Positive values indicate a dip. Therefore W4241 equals 5.0 A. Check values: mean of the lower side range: 23.3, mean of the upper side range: 29.4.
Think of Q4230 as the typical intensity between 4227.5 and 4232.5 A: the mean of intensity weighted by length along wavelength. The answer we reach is 19.7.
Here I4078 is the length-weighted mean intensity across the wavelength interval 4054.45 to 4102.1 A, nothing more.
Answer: 22.7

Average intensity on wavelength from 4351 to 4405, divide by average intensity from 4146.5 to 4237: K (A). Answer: 1.34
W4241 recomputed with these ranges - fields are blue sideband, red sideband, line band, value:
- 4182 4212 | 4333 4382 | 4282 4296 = 3.0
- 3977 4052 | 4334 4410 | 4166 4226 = 5.7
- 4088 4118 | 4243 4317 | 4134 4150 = 1.5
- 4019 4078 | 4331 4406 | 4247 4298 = 9.8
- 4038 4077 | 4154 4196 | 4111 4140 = -2.5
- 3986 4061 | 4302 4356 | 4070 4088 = -0.3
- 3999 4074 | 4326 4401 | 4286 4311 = 8.4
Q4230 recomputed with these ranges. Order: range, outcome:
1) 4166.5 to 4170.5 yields 21.8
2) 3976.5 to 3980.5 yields 15.8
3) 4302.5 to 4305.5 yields 19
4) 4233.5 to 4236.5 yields 20.1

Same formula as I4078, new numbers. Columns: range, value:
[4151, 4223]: 23.5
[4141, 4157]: 22.6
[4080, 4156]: 24.8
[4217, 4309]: 21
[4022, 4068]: 20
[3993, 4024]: 20.7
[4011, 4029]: 23.9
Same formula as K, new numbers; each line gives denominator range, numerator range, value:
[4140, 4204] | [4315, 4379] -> 1.34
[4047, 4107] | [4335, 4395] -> 1.31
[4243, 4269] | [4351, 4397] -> 1.28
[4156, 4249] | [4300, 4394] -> 1.23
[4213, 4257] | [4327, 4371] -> 1.53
